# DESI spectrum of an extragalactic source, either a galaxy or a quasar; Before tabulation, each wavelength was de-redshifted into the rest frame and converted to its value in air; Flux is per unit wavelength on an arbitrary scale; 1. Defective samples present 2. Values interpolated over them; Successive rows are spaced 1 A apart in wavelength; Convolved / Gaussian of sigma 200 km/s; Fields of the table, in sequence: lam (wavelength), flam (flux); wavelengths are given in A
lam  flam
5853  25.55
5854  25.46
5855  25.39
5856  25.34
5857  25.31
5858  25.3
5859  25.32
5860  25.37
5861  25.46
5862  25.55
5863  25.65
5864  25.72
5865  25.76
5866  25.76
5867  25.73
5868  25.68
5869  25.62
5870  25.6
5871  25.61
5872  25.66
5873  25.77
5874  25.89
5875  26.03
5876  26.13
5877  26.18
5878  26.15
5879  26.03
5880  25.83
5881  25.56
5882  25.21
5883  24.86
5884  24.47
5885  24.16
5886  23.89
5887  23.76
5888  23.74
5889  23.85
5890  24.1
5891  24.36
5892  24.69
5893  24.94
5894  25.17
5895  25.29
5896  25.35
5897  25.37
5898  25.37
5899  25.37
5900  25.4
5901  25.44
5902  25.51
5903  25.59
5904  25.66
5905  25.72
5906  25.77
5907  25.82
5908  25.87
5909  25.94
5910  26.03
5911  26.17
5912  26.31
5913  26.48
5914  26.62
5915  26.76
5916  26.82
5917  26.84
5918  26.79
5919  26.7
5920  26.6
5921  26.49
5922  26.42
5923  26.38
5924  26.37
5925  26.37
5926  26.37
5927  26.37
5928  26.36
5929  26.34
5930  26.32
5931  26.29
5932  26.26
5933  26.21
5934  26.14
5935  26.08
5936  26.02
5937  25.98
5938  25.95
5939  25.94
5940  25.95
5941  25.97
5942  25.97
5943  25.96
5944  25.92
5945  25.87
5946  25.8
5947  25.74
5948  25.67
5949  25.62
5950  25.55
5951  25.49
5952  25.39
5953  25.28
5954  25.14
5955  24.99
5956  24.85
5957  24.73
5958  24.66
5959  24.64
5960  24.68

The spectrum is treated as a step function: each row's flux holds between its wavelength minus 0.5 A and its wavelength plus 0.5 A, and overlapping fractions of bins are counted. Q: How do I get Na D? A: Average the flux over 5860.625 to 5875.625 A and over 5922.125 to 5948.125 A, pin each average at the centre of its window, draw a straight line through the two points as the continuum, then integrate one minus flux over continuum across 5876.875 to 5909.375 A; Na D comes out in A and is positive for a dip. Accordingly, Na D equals 0.9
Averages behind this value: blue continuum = 25.7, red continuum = 26.1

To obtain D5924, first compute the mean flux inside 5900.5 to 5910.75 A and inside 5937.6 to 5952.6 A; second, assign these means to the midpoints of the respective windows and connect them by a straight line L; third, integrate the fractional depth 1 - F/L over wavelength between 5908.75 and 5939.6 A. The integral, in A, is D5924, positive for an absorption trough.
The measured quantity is -0.7 A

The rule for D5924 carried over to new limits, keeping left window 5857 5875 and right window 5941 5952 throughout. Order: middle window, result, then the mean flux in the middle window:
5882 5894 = 0.6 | 24.3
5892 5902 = 0.2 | 25.3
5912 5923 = -0.4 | 26.6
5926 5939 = -0.2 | 26.2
